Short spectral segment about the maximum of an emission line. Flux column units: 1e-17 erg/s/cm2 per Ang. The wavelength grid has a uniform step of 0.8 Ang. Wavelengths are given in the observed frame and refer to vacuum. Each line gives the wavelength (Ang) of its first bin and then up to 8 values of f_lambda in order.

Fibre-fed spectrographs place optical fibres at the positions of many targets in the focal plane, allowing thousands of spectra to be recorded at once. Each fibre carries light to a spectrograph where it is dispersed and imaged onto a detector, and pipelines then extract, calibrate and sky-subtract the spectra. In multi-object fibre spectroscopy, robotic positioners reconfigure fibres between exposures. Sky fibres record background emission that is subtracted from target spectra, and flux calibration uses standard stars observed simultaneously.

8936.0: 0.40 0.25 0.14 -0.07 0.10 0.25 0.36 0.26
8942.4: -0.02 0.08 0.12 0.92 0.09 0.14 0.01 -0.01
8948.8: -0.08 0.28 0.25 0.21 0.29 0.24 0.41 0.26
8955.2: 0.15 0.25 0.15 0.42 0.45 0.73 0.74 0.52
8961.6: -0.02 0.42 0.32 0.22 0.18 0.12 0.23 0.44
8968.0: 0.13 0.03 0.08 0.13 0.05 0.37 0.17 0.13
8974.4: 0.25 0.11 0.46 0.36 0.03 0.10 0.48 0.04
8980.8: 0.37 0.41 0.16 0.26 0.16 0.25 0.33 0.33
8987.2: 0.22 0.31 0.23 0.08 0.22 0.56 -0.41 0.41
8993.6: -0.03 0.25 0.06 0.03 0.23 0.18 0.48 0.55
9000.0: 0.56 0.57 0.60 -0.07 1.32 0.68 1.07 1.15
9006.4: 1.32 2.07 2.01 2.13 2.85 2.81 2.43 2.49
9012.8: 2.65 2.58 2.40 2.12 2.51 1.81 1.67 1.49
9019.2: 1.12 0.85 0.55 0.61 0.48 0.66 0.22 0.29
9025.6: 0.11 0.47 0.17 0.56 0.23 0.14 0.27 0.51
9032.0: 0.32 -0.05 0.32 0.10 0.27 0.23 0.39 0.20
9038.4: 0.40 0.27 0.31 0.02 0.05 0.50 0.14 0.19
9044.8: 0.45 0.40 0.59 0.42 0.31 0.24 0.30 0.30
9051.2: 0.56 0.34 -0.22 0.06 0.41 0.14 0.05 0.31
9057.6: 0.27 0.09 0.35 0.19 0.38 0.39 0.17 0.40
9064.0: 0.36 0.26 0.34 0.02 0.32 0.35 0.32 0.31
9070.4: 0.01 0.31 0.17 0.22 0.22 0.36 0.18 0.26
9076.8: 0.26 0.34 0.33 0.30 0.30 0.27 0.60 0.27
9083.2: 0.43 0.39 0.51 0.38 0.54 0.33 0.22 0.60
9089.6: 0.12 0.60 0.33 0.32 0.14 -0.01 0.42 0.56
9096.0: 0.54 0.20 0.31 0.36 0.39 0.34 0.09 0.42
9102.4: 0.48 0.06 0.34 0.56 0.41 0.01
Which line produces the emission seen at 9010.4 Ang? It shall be [O II] 3727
